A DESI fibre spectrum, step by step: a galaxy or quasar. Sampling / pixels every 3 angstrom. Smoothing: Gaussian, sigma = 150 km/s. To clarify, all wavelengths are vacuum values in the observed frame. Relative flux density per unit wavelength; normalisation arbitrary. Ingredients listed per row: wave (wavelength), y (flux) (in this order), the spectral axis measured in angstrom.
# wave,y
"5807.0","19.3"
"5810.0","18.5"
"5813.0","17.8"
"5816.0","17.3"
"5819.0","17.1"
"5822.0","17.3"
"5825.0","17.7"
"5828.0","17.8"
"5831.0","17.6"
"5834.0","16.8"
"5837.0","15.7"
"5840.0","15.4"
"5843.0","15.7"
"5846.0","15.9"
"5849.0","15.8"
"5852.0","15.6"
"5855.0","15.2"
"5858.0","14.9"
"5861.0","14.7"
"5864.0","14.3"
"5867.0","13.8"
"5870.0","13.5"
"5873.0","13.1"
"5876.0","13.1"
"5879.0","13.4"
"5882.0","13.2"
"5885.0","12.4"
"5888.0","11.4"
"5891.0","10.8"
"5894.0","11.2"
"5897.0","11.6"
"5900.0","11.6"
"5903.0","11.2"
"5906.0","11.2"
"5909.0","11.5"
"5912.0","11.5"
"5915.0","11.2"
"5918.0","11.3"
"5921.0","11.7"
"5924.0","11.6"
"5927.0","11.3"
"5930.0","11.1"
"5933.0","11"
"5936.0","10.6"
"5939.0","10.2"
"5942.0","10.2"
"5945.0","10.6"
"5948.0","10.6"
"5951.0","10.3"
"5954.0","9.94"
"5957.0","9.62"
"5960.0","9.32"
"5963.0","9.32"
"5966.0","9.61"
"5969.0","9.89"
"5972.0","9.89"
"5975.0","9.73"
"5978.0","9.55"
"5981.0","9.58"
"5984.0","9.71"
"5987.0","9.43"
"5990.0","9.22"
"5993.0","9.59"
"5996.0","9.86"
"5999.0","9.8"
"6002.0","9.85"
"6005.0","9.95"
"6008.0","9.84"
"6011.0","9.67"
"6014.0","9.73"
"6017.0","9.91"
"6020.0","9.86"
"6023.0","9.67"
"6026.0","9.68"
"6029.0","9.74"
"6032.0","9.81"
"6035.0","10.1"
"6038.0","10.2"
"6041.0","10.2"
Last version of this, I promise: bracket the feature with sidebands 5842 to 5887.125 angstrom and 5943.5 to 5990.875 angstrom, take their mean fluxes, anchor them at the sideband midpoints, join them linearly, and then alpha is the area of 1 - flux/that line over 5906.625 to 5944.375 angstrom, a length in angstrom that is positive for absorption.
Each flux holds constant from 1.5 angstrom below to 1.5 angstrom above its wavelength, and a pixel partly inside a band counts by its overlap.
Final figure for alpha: 1.6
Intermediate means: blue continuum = 14.3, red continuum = 9.78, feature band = 11.1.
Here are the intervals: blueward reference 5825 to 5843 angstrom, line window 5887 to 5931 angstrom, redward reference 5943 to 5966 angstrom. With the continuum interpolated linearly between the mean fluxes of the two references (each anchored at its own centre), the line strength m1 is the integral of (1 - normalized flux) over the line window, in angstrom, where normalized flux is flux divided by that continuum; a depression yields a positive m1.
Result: 3.8 angstrom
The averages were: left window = 16.7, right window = 9.94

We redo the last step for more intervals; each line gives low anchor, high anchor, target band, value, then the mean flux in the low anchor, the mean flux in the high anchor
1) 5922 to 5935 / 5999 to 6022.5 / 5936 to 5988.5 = 3.9 angstrom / 11.2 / 9.82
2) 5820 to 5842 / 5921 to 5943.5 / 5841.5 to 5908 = 4.7 angstrom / 16.9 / 10.9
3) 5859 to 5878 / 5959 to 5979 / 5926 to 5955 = 0.6 angstrom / 13.8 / 9.62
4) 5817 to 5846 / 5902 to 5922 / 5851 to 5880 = 0.7 angstrom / 16.8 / 11.4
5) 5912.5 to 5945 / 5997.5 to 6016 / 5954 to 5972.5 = 1.5 angstrom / 11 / 9.81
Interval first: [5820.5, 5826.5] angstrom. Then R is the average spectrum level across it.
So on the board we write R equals 17.5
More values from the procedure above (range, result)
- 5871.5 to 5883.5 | 13.2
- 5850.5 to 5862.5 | 15.1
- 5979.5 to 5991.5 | 9.49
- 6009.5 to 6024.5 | 9.77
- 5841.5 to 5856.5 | 15.6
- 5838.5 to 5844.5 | 15.5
